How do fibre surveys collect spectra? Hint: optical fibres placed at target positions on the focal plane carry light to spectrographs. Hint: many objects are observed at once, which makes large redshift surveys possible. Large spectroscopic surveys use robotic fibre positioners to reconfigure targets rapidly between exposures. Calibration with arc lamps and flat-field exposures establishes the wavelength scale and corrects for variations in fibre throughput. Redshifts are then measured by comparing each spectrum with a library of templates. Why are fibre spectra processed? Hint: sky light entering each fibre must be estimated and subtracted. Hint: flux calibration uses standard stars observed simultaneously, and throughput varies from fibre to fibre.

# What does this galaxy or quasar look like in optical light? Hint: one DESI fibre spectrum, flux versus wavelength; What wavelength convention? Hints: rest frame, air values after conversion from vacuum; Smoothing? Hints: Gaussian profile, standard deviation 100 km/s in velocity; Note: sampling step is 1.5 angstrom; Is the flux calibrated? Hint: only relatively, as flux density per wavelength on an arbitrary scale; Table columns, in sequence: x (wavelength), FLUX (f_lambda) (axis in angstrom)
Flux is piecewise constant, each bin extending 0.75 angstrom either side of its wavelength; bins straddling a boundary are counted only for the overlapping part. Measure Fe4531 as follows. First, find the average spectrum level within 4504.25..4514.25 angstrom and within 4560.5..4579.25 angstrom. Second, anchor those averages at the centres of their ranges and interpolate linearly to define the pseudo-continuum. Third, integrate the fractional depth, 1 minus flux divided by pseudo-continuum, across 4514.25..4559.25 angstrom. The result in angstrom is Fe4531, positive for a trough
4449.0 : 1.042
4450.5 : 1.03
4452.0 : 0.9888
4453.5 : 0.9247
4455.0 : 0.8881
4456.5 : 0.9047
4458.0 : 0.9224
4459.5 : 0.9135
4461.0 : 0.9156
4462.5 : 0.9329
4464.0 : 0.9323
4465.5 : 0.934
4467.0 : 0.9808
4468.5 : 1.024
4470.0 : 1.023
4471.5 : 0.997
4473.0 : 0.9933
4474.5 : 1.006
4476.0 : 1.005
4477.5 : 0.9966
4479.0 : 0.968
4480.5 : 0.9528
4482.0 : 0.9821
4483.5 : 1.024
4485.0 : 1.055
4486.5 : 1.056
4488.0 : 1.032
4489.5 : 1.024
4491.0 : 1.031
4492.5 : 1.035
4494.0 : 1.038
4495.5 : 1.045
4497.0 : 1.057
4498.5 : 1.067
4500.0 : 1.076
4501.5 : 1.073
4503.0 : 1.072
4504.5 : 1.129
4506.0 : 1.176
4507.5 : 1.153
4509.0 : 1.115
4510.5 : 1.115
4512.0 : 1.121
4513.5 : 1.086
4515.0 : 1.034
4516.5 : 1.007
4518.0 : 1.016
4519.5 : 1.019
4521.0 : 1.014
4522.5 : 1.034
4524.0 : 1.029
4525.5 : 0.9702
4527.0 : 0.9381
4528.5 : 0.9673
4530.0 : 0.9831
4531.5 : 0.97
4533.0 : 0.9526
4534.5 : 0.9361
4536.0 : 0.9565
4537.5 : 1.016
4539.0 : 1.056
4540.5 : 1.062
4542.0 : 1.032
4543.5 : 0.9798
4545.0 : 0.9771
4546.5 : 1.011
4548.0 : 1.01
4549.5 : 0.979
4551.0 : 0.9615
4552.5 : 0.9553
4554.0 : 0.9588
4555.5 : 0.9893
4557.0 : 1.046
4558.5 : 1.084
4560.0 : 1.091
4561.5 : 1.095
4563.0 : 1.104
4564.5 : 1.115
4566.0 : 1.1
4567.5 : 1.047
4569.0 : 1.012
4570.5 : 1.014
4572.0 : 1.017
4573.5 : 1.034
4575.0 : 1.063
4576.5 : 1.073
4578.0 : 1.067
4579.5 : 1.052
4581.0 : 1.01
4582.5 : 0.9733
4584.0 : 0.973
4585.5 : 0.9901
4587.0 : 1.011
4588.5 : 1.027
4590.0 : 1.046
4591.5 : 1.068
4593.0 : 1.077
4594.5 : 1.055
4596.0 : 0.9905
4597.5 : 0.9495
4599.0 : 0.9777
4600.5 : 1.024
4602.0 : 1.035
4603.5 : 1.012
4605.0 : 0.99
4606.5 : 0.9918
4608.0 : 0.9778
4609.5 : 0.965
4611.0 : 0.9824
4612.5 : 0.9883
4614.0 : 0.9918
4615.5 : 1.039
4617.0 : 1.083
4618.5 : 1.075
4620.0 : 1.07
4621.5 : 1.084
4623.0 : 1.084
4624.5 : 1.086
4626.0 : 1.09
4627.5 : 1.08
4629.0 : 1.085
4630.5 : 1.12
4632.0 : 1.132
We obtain 4.1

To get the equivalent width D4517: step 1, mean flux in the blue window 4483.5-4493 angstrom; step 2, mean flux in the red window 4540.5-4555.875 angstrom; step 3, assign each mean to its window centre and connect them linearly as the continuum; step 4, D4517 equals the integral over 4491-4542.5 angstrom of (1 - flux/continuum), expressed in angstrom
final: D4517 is -1.3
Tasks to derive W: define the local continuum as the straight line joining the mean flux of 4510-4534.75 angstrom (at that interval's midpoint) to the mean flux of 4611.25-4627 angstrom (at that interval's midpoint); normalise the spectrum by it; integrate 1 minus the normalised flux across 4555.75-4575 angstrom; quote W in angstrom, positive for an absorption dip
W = -0.5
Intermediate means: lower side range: 1.01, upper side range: 1.06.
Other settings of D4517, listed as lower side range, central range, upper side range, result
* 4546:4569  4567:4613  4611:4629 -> 1.4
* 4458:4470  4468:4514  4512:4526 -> -2.8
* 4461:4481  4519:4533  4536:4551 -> 0.2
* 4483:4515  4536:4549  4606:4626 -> 0.6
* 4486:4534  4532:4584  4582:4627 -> 0.5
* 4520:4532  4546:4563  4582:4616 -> -0.4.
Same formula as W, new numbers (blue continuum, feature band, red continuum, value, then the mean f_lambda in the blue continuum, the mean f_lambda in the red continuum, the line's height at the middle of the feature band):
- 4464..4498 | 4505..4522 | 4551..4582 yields -0.9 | 1.01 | 1.04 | 1.02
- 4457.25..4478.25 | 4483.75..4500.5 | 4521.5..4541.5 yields -1.2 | 0.97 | 0.991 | 0.978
